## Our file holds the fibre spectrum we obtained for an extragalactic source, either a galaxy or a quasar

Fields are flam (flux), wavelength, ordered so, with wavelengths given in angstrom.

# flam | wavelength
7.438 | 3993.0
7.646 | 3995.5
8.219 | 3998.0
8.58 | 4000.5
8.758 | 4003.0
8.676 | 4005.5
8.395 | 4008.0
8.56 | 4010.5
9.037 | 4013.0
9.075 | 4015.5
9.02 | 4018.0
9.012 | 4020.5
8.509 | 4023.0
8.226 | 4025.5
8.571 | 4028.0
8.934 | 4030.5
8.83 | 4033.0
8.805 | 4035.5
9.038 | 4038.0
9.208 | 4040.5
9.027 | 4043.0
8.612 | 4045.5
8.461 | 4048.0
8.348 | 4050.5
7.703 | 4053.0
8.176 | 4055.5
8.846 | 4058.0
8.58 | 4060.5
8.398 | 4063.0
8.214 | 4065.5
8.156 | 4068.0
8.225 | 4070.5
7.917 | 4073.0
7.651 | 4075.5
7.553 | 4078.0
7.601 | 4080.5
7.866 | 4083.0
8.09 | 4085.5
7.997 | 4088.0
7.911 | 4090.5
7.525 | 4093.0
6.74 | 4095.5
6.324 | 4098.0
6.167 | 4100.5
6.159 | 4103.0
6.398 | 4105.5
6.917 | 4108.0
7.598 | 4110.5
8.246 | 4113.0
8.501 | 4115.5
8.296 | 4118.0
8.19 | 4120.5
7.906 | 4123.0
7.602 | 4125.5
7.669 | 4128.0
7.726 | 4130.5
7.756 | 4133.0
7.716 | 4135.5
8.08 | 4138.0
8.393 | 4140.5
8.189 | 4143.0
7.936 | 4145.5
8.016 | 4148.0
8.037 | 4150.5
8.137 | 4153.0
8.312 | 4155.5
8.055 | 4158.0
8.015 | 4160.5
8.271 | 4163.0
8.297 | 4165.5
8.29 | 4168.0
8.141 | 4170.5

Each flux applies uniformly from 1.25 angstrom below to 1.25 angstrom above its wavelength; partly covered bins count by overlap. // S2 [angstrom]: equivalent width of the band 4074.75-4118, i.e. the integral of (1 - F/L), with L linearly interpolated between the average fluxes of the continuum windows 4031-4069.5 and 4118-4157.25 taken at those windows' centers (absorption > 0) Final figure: 4.6 angstrom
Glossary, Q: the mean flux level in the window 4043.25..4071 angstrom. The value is 8.37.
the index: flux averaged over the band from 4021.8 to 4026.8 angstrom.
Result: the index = 8.37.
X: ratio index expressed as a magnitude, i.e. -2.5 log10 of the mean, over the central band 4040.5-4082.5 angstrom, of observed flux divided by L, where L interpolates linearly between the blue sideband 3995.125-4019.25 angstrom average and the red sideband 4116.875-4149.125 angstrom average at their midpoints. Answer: 0.01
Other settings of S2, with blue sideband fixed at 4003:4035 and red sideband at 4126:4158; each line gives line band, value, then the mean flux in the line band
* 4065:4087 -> 1.27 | 7.91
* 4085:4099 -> 1.49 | 7.42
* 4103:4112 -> 1.43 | 6.89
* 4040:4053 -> -0.05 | 8.6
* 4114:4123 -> -0.15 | 8.27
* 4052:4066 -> 0.26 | 8.34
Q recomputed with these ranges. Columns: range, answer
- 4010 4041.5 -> 8.84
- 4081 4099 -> 7.51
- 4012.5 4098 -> 8.31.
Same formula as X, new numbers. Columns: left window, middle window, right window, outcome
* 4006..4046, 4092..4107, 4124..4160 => 0.26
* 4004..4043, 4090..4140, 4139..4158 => 0.11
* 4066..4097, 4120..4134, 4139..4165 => 0.03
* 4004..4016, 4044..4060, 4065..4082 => -0.03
